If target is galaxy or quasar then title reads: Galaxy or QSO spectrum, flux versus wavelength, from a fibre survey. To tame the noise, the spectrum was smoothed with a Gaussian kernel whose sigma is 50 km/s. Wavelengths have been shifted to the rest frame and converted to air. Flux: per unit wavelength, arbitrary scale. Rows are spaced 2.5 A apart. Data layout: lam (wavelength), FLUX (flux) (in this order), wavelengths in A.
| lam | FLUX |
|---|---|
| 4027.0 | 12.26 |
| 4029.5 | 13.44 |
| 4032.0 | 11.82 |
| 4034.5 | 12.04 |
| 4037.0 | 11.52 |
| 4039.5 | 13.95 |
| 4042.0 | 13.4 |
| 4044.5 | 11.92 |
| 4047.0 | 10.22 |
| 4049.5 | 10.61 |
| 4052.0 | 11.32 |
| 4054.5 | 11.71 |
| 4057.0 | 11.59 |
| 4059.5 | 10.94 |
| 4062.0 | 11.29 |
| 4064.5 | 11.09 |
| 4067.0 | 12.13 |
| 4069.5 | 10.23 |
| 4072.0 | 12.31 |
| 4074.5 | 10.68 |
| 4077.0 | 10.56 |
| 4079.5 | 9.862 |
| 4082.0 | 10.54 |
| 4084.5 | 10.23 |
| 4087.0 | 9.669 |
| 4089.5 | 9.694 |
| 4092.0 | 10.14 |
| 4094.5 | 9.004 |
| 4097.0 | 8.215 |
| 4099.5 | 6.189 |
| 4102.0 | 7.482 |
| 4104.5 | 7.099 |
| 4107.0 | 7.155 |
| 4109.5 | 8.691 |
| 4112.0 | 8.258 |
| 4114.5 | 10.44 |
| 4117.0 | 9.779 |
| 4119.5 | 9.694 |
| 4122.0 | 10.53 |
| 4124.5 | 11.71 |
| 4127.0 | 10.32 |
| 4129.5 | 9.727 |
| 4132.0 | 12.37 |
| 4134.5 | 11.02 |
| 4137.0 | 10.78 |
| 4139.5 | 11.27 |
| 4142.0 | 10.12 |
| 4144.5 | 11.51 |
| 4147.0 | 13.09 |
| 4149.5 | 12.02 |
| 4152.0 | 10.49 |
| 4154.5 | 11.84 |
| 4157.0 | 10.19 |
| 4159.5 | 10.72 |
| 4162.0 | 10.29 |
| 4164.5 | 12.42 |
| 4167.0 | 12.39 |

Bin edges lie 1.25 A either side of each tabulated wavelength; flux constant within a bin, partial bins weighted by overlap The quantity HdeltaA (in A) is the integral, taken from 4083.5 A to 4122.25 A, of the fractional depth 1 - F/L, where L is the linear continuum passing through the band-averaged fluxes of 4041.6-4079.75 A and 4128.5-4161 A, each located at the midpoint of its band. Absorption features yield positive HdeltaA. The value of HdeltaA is 8.2 A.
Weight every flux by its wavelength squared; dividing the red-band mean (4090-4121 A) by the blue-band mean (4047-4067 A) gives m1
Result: 0.78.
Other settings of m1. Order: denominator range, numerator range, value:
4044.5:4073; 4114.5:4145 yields 0.99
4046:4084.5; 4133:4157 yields 1.07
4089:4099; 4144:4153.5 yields 1.35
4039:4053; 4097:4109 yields 0.63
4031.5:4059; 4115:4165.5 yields 0.97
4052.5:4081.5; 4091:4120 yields 0.78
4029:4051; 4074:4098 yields 0.84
